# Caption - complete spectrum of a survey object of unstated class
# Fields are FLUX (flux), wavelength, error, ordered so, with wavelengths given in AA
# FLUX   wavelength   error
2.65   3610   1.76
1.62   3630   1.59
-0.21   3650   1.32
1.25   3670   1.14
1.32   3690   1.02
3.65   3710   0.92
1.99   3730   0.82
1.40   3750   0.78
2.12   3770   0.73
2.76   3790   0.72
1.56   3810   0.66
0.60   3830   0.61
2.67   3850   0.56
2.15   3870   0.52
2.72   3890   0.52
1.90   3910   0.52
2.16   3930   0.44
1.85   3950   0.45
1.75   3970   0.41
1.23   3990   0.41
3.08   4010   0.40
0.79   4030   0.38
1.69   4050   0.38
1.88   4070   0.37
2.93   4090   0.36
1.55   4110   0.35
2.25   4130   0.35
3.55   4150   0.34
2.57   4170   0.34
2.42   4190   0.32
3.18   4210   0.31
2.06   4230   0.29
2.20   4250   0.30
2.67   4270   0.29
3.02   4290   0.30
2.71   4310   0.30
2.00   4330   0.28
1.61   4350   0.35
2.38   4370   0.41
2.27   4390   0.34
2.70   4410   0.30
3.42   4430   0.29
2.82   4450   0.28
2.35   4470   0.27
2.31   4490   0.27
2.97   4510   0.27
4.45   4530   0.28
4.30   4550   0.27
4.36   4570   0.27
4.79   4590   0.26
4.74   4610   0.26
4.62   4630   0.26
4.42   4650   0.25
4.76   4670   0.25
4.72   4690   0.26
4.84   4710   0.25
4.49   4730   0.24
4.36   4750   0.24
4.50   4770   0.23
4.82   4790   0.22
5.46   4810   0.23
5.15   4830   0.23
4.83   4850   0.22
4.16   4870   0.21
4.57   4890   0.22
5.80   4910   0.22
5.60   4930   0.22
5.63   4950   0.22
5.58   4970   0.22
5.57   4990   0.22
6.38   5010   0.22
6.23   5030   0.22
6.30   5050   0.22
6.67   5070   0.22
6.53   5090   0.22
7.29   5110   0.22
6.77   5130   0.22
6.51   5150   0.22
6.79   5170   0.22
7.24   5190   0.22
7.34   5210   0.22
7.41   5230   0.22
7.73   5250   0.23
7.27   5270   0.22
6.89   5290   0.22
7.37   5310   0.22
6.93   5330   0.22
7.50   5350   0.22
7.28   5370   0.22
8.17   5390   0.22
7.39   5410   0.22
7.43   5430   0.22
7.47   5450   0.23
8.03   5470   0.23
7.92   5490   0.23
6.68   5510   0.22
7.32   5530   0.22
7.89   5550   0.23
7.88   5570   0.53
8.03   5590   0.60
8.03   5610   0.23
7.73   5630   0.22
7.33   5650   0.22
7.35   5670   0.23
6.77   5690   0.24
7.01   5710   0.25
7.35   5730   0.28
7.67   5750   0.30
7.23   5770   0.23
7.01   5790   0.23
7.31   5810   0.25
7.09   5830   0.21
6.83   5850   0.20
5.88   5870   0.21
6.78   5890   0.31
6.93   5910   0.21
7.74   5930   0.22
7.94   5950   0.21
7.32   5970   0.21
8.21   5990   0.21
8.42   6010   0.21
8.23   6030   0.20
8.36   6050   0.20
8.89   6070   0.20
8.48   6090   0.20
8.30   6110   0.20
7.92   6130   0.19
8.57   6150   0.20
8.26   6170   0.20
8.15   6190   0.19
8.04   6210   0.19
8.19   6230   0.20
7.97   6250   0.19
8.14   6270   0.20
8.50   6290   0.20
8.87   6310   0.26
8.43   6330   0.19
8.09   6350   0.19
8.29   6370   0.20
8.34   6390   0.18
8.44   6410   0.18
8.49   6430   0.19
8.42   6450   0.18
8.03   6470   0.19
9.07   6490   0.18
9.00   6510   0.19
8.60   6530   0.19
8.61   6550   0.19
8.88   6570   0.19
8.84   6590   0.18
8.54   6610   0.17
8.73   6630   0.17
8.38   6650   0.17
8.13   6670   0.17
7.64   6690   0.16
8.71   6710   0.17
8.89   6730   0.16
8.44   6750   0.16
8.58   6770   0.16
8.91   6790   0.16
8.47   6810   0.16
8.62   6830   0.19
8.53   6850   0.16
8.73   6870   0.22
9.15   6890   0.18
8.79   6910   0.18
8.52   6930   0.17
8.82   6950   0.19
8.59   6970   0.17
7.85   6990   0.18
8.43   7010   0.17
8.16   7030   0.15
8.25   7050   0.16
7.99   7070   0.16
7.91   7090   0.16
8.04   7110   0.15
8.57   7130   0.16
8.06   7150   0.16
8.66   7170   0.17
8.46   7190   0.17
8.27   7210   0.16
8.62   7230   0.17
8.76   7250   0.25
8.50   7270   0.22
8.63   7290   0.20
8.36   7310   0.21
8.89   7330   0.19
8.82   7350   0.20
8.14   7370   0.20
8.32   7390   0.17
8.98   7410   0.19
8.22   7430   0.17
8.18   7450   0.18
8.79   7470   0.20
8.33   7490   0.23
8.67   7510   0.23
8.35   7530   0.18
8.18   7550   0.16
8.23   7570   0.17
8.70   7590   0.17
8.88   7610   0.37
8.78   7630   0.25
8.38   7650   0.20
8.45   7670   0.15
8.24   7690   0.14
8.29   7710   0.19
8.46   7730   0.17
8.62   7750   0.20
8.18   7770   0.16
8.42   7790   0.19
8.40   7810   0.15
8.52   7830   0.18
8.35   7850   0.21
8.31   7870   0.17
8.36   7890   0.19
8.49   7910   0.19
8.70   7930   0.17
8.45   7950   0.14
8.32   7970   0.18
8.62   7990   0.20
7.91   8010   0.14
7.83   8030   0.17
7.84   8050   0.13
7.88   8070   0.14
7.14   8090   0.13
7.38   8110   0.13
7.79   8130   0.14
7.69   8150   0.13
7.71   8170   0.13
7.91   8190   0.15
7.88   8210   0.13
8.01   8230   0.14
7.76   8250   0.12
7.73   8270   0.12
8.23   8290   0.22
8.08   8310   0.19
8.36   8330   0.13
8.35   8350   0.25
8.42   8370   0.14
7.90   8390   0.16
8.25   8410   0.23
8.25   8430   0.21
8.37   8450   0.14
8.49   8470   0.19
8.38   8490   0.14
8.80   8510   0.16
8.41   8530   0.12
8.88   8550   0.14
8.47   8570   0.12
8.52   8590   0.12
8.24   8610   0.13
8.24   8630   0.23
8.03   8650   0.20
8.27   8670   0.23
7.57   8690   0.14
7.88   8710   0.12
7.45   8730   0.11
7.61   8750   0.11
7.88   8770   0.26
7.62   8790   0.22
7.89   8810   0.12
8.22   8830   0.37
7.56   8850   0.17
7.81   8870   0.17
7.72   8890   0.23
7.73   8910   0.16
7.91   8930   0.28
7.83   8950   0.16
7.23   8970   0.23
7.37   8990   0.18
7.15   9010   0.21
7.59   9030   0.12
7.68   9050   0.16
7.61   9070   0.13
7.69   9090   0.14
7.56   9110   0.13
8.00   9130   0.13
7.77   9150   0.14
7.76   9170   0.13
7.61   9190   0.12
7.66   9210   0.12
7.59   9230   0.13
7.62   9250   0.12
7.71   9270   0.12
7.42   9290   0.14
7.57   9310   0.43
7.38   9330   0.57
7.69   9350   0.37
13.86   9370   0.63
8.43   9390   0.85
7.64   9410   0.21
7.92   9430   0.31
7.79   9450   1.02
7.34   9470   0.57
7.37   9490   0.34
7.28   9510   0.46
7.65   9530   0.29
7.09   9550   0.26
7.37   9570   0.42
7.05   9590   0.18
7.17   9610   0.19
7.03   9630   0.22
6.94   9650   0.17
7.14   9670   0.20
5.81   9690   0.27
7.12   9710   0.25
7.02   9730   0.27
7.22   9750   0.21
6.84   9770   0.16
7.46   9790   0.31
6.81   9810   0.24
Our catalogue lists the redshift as 0.13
